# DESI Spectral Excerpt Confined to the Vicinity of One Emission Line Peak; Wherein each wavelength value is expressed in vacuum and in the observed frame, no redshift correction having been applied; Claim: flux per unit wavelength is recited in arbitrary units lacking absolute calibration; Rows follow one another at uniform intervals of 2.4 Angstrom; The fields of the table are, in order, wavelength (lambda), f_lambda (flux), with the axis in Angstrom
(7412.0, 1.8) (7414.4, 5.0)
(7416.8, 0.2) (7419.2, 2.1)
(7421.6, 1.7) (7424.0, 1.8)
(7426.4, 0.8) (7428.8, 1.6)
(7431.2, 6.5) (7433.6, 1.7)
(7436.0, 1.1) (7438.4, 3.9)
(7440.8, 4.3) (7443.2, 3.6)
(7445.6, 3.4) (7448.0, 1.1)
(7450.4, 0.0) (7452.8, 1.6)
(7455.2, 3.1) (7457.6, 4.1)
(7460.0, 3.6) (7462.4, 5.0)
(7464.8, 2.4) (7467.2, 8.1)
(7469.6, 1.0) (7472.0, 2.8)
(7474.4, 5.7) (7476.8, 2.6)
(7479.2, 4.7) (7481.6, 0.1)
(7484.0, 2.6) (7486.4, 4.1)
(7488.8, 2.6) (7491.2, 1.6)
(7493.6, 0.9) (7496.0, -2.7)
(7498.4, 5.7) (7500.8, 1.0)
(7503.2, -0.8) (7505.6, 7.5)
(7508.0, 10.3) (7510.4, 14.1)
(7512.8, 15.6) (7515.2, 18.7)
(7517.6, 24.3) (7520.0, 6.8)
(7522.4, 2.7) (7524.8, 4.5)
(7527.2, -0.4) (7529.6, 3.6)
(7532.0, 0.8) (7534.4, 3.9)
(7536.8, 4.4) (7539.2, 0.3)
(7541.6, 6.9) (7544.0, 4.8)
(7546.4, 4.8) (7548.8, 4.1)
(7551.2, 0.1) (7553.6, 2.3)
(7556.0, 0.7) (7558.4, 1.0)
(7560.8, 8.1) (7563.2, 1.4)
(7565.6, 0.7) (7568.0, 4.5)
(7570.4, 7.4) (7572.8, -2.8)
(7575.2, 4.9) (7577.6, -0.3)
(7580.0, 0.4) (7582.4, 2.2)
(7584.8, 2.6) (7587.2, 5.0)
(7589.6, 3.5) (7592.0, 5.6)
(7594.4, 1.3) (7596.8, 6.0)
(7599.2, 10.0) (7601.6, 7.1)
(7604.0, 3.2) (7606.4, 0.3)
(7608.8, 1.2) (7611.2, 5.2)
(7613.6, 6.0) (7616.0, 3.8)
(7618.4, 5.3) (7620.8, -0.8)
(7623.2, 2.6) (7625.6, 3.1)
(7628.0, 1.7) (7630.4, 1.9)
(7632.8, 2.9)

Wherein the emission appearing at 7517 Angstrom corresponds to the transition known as [O II] 3727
